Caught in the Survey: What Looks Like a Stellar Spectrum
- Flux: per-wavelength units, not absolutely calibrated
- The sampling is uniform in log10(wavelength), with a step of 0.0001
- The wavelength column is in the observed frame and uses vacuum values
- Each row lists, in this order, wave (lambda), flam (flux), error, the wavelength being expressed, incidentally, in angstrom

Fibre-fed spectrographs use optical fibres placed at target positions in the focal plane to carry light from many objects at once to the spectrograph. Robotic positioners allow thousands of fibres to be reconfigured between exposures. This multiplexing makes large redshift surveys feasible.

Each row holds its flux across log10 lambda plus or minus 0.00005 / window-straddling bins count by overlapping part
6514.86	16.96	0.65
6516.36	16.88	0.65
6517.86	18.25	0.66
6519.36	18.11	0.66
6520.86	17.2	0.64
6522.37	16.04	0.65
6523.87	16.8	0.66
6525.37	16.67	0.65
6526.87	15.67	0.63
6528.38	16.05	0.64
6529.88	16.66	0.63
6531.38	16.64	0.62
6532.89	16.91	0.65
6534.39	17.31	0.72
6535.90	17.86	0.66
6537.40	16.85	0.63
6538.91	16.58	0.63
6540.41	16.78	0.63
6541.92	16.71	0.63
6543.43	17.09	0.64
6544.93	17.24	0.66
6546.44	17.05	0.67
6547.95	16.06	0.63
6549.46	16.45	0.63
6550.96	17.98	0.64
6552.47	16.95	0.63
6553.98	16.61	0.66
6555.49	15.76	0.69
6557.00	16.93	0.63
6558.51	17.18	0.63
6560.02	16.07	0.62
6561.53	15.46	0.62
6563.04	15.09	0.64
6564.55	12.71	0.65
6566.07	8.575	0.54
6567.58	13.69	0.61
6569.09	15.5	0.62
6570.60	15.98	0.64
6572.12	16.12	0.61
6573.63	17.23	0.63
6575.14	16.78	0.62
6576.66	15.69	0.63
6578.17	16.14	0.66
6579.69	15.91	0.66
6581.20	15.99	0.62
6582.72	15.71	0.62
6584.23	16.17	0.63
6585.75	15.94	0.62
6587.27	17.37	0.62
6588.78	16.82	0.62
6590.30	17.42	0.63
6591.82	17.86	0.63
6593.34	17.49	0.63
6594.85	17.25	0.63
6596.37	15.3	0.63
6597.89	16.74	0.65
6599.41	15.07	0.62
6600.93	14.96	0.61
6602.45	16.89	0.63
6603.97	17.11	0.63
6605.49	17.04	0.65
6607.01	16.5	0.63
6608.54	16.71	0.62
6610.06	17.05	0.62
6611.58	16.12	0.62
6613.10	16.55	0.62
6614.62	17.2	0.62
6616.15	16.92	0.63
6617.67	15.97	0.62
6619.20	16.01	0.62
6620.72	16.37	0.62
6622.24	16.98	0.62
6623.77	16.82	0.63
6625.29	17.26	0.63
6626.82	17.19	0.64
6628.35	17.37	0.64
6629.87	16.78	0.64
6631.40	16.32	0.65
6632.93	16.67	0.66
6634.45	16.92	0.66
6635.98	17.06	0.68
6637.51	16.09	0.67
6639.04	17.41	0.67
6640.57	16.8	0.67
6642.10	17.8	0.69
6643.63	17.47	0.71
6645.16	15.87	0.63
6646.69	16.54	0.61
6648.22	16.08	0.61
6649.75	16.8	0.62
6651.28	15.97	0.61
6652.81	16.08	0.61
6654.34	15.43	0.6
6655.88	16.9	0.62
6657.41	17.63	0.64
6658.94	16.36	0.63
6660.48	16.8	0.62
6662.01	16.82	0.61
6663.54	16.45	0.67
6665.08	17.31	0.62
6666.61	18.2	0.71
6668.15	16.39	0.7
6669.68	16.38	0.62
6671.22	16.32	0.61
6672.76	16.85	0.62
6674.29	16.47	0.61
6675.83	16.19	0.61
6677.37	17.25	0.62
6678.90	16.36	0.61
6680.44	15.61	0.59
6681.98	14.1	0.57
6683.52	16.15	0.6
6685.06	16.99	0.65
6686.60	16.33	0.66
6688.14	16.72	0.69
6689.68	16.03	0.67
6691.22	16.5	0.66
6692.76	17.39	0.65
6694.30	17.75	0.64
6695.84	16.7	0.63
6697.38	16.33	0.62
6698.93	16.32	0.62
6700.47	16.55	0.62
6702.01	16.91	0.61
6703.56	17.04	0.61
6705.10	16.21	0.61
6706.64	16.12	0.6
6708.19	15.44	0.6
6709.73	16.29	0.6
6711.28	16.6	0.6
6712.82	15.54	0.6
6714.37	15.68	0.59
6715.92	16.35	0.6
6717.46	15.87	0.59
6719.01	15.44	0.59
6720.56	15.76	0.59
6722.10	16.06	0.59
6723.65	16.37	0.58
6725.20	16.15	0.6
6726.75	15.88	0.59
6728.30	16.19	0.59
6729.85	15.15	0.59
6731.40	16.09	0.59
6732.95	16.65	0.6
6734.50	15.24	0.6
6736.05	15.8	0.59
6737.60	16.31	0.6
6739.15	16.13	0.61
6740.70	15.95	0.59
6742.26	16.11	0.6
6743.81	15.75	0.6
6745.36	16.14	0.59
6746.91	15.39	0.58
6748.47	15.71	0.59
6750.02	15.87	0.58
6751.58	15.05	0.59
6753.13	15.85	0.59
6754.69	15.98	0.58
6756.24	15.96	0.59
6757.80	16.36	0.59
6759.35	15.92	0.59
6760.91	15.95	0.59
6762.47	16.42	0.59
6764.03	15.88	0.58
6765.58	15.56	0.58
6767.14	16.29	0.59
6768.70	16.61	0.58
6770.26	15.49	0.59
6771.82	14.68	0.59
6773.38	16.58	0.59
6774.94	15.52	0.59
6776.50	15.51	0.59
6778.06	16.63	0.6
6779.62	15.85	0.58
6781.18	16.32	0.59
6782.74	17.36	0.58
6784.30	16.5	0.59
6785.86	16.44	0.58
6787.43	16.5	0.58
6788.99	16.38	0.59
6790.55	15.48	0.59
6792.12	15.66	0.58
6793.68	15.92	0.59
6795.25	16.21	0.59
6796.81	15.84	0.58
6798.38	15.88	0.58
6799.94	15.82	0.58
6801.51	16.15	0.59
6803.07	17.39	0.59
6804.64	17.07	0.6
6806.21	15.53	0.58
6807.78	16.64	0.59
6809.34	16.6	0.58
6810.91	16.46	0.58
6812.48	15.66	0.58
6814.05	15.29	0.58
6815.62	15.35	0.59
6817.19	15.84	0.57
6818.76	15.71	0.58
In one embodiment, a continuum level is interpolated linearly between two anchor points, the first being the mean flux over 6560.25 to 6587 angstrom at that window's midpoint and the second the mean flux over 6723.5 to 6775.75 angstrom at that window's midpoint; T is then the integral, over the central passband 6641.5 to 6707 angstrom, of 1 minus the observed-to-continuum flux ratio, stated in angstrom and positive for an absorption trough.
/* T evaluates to -3.9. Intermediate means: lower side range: 15.3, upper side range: 15.9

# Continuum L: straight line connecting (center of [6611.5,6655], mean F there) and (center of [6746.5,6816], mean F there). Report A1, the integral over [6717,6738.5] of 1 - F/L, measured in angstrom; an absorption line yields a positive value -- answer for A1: 0.4 angstrom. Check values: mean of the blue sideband 16.7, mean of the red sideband 16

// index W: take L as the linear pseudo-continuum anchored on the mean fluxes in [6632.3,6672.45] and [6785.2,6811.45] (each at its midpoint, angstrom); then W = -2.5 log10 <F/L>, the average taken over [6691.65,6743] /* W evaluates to 0.020 mag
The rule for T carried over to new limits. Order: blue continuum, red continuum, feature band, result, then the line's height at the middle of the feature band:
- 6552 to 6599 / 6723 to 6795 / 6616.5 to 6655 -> -1.7 angstrom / 16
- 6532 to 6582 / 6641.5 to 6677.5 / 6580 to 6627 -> -0.7 angstrom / 16.4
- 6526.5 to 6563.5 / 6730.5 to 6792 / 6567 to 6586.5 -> 0.7 angstrom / 16.6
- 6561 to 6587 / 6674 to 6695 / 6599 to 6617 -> -1.1 angstrom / 15.6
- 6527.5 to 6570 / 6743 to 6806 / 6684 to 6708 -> -0.8 angstrom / 16.1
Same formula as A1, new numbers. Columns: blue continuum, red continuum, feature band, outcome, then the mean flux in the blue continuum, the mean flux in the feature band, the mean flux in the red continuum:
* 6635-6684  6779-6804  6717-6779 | 1.7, 16.6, 15.9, 16.2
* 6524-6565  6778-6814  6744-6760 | 0.5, 16.5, 15.8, 16.2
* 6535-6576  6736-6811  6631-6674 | -1.7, 16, 16.7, 16.1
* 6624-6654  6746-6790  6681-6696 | 0.0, 16.7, 16.4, 16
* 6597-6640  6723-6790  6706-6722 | 0.3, 16.6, 15.9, 16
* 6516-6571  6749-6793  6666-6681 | -0.4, 16.3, 16.6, 16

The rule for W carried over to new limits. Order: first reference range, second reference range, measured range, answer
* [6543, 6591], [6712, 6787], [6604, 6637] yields -0.05 mag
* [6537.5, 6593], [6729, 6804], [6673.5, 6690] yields -0.01 mag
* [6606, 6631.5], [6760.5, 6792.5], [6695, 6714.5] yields 0.00 mag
